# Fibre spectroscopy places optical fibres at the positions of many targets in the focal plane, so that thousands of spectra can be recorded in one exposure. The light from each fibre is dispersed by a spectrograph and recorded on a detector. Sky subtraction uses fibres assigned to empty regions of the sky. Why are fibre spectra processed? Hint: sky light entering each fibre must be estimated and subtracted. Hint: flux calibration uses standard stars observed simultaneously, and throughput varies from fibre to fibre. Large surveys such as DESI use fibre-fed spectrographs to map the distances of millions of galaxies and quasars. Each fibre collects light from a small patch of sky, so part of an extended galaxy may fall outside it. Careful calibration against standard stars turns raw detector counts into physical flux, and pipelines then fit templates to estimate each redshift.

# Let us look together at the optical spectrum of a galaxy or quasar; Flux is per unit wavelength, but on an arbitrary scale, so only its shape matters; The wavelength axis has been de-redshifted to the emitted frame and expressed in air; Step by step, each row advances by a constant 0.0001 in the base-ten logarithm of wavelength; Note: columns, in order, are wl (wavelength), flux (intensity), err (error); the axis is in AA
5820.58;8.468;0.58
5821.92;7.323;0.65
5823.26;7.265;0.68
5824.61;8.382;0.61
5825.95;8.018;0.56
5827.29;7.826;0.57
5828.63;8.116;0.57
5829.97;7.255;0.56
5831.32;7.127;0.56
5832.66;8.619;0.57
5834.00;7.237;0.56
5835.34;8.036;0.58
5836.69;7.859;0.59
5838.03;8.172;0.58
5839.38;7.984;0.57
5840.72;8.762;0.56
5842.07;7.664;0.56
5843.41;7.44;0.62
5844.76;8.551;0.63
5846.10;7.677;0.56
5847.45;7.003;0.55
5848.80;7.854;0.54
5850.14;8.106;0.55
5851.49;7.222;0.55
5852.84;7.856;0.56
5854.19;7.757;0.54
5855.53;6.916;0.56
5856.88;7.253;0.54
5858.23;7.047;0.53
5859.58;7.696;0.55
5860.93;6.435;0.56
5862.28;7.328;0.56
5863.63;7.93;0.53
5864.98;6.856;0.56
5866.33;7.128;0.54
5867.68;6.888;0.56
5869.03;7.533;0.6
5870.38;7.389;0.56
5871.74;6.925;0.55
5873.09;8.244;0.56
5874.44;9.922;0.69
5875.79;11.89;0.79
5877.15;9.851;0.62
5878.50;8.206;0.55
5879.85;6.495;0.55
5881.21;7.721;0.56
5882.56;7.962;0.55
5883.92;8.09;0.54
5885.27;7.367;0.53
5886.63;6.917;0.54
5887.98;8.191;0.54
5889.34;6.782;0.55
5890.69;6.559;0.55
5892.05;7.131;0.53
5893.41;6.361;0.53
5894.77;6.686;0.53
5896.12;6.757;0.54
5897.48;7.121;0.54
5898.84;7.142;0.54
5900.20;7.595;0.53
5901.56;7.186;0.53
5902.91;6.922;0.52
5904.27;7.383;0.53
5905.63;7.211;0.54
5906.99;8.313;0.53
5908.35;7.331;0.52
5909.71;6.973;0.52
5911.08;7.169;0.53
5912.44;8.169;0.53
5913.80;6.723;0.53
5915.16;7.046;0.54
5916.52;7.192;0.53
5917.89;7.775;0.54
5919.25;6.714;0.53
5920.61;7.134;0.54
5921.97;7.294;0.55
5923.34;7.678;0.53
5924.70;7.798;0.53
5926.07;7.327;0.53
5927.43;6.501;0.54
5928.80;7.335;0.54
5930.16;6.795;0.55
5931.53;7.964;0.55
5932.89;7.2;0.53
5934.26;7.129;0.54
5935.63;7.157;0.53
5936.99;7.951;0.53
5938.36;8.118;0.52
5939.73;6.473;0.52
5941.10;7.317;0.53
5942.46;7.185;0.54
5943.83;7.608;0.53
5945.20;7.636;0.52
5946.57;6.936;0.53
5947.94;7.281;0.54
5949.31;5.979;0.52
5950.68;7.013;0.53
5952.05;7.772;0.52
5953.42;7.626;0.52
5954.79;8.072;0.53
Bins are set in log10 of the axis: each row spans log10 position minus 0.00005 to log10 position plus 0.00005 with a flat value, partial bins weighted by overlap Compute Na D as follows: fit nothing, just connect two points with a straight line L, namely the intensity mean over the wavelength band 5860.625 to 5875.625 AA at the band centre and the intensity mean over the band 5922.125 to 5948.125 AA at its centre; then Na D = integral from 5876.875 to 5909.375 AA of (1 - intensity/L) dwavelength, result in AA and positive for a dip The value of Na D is 0.9 AA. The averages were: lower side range 7.69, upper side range 7.33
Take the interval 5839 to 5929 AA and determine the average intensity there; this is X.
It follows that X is 7.51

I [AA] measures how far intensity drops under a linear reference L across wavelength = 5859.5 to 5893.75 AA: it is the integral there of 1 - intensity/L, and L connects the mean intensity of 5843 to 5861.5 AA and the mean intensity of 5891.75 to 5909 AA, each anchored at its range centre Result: -1.7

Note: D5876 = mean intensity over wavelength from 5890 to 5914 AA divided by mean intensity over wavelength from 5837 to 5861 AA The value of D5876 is 0.93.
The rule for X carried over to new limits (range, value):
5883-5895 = 7.15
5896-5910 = 7.3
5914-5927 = 7.29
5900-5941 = 7.31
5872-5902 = 7.73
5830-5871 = 7.57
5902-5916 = 7.32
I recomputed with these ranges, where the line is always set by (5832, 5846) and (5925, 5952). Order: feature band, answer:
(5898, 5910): 0.2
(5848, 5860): 0.6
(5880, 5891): 0.3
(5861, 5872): 0.8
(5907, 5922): 0.3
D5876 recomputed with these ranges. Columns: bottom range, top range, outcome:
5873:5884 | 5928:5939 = 0.85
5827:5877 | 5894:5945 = 0.93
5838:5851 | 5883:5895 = 0.91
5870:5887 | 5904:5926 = 0.89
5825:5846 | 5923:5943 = 0.93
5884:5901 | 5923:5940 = 1.04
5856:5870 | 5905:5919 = 1.02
